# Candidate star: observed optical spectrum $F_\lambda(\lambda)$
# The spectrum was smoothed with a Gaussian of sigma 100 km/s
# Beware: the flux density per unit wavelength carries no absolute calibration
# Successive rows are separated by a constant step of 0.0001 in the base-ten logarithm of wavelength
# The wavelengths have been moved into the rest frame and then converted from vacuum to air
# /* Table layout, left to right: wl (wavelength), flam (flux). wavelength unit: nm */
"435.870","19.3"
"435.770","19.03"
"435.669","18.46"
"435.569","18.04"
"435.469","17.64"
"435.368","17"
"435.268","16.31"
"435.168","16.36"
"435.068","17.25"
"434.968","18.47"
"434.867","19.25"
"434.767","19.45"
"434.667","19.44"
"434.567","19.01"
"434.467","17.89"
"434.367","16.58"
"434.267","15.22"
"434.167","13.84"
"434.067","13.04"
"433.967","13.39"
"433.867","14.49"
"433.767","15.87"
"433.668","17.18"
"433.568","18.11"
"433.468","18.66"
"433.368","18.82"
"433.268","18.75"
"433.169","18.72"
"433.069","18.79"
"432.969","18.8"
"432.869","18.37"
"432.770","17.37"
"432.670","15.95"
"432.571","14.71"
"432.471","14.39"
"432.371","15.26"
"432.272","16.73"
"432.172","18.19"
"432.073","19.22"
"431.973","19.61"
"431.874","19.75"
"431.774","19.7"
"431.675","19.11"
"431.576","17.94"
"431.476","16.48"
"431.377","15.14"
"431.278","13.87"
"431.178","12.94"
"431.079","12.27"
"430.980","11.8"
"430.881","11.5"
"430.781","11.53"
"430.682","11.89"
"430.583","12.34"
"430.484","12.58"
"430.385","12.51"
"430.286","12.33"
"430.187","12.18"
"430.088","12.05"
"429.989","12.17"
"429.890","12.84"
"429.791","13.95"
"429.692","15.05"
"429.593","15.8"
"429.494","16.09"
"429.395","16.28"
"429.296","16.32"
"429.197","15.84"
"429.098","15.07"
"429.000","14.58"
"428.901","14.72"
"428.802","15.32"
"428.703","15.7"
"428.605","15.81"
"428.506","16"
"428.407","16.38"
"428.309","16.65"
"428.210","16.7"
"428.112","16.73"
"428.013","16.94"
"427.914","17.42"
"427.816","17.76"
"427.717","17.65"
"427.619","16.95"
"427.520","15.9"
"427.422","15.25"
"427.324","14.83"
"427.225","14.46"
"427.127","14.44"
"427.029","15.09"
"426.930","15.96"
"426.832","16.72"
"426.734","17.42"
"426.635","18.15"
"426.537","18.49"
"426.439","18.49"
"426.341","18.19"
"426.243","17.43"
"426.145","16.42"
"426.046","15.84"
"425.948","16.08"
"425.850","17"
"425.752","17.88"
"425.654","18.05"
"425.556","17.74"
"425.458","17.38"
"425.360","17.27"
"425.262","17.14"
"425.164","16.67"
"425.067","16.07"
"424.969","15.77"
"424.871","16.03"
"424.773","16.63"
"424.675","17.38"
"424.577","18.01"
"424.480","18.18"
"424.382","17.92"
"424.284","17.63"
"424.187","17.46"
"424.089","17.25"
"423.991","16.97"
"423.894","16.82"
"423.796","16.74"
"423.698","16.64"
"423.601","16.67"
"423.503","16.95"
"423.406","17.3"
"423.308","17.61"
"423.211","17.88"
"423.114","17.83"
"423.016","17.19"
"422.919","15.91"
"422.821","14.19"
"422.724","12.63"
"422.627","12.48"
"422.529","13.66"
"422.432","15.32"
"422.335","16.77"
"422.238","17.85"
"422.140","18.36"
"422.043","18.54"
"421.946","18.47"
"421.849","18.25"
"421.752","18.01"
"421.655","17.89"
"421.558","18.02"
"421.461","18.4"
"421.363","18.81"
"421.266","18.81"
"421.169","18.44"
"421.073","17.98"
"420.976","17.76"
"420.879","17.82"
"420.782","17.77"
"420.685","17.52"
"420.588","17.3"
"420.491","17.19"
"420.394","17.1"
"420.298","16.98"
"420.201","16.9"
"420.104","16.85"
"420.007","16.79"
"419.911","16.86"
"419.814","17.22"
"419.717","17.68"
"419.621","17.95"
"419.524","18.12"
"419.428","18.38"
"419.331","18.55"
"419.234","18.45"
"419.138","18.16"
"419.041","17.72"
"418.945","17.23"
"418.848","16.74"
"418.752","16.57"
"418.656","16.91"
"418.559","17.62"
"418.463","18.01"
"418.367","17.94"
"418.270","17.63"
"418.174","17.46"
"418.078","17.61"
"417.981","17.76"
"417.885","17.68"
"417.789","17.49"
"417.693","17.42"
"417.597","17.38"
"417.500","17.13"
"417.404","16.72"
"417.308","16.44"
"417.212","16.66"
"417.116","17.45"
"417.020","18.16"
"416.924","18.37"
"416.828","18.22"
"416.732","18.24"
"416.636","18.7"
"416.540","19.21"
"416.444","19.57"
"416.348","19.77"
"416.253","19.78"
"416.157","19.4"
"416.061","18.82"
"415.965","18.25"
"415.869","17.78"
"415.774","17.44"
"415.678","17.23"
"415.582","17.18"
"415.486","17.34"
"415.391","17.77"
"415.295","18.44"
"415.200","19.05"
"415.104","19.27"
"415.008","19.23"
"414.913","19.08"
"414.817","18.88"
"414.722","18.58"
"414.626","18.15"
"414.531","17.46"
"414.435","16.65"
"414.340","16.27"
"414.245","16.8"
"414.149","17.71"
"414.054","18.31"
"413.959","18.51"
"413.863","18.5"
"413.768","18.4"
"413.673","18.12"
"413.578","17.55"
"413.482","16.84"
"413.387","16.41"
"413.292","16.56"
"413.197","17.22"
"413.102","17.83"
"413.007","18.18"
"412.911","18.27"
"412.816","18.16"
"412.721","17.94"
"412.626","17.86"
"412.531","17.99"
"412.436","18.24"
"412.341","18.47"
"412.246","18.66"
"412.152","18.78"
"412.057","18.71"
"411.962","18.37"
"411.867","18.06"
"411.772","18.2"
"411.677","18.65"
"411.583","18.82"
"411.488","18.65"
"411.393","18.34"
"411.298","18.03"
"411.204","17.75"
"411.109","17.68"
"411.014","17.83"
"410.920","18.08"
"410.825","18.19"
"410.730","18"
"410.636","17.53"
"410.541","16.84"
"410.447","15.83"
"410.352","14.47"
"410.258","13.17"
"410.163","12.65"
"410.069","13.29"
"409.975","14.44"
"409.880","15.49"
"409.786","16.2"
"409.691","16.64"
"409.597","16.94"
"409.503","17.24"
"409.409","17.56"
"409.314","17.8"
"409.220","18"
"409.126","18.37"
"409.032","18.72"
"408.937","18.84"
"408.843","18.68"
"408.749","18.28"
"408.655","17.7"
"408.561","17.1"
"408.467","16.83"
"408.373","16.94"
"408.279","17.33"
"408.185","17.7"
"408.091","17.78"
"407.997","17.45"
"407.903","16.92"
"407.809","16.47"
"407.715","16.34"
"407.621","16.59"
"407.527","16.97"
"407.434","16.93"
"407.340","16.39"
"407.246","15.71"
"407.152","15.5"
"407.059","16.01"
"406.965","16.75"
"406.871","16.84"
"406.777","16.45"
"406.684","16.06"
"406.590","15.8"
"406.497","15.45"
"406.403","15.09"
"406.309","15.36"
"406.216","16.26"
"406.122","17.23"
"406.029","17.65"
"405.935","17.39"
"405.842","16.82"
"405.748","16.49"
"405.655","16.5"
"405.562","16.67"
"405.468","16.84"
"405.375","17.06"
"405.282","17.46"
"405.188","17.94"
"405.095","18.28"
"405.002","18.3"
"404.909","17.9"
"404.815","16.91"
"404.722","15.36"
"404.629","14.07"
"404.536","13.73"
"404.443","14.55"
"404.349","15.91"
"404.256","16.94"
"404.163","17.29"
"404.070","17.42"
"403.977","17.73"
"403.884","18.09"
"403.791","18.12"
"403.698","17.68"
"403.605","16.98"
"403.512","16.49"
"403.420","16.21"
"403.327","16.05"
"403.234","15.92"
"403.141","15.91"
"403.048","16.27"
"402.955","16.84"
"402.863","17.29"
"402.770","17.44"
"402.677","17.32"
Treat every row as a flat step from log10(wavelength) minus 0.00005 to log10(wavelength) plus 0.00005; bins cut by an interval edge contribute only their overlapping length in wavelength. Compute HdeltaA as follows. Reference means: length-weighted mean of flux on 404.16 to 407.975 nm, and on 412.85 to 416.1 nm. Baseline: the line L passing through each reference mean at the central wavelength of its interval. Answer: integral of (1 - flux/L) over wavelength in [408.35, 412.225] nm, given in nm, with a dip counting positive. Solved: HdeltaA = -0.02 nm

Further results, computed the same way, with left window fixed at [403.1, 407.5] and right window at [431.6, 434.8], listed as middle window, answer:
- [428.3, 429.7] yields 0.12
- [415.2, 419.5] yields -0.26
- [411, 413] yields -0.18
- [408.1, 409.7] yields -0.10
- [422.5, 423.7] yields 0.08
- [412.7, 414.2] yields -0.09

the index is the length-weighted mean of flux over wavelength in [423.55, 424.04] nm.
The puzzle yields 16.8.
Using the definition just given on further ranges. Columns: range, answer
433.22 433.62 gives 18.5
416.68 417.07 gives 18.2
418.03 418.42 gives 17.7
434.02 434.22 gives 13.5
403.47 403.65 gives 16.7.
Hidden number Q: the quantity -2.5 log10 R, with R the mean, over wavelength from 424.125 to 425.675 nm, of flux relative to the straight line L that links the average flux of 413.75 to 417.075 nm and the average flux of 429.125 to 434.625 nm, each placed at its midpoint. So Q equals -0.03 mag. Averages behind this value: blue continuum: 18.3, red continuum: 15.6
